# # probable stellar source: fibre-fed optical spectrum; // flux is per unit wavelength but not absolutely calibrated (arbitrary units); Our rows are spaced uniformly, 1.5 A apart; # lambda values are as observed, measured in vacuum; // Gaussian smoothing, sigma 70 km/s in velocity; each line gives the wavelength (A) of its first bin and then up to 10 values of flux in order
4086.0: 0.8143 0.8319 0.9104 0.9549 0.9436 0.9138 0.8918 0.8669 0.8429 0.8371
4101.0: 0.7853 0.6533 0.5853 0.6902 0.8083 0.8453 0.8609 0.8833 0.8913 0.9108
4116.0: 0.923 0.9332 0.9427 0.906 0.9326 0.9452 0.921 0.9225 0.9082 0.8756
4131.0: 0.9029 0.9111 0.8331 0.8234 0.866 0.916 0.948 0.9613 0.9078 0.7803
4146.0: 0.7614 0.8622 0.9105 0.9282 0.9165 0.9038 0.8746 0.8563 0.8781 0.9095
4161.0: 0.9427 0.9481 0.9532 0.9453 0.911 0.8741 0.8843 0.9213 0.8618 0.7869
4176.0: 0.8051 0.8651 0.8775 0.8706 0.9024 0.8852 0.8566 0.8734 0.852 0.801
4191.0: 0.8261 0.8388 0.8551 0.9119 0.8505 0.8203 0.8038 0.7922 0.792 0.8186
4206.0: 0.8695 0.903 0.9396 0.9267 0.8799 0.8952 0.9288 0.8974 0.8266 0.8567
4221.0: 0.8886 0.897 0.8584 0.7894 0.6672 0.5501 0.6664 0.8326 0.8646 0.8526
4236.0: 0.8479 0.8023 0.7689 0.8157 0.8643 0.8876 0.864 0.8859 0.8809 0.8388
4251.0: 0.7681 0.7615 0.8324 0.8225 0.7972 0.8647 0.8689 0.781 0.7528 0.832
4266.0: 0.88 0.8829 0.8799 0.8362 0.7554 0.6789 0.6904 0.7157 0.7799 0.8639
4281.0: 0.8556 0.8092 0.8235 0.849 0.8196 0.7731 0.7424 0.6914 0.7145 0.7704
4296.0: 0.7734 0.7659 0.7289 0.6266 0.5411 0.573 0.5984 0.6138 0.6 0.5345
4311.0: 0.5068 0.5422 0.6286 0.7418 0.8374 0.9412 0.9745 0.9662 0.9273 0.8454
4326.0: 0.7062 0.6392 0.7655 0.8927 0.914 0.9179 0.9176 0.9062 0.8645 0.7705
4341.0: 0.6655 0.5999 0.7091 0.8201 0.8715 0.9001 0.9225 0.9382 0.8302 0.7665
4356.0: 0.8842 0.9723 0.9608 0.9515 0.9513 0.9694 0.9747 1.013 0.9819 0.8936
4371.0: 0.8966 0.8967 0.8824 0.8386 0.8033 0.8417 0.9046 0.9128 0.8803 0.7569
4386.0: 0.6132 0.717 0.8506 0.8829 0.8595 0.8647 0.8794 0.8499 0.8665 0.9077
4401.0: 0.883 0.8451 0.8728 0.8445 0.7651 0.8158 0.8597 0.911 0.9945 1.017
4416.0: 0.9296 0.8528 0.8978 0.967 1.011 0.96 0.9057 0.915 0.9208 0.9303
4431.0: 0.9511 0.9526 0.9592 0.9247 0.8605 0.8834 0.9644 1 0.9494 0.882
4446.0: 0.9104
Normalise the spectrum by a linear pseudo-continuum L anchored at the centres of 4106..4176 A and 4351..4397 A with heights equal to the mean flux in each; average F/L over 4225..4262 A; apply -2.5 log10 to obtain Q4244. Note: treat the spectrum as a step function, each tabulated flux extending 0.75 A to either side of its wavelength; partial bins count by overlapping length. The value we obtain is 0.10 mag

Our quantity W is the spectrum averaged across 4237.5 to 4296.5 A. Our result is 0.807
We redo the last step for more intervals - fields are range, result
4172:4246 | 0.841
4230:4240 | 0.816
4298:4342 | 0.747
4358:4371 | 0.958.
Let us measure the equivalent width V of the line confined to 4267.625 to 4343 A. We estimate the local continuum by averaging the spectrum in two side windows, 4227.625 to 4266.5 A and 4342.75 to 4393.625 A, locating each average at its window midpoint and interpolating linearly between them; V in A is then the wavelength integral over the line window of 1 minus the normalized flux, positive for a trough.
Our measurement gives 7.4 A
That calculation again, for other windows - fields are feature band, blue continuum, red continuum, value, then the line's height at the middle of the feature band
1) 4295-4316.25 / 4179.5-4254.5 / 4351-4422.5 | 5.77 A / 0.863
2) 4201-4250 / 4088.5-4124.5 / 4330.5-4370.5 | 1.80 A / 0.87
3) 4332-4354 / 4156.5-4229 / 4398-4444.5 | 1.54 A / 0.896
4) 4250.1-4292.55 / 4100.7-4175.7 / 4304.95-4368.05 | 1.96 A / 0.839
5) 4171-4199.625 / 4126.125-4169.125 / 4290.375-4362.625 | 0.51 A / 0.87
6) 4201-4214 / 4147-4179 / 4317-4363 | 0.20 A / 0.883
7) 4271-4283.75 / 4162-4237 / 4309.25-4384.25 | 1.14 A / 0.848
